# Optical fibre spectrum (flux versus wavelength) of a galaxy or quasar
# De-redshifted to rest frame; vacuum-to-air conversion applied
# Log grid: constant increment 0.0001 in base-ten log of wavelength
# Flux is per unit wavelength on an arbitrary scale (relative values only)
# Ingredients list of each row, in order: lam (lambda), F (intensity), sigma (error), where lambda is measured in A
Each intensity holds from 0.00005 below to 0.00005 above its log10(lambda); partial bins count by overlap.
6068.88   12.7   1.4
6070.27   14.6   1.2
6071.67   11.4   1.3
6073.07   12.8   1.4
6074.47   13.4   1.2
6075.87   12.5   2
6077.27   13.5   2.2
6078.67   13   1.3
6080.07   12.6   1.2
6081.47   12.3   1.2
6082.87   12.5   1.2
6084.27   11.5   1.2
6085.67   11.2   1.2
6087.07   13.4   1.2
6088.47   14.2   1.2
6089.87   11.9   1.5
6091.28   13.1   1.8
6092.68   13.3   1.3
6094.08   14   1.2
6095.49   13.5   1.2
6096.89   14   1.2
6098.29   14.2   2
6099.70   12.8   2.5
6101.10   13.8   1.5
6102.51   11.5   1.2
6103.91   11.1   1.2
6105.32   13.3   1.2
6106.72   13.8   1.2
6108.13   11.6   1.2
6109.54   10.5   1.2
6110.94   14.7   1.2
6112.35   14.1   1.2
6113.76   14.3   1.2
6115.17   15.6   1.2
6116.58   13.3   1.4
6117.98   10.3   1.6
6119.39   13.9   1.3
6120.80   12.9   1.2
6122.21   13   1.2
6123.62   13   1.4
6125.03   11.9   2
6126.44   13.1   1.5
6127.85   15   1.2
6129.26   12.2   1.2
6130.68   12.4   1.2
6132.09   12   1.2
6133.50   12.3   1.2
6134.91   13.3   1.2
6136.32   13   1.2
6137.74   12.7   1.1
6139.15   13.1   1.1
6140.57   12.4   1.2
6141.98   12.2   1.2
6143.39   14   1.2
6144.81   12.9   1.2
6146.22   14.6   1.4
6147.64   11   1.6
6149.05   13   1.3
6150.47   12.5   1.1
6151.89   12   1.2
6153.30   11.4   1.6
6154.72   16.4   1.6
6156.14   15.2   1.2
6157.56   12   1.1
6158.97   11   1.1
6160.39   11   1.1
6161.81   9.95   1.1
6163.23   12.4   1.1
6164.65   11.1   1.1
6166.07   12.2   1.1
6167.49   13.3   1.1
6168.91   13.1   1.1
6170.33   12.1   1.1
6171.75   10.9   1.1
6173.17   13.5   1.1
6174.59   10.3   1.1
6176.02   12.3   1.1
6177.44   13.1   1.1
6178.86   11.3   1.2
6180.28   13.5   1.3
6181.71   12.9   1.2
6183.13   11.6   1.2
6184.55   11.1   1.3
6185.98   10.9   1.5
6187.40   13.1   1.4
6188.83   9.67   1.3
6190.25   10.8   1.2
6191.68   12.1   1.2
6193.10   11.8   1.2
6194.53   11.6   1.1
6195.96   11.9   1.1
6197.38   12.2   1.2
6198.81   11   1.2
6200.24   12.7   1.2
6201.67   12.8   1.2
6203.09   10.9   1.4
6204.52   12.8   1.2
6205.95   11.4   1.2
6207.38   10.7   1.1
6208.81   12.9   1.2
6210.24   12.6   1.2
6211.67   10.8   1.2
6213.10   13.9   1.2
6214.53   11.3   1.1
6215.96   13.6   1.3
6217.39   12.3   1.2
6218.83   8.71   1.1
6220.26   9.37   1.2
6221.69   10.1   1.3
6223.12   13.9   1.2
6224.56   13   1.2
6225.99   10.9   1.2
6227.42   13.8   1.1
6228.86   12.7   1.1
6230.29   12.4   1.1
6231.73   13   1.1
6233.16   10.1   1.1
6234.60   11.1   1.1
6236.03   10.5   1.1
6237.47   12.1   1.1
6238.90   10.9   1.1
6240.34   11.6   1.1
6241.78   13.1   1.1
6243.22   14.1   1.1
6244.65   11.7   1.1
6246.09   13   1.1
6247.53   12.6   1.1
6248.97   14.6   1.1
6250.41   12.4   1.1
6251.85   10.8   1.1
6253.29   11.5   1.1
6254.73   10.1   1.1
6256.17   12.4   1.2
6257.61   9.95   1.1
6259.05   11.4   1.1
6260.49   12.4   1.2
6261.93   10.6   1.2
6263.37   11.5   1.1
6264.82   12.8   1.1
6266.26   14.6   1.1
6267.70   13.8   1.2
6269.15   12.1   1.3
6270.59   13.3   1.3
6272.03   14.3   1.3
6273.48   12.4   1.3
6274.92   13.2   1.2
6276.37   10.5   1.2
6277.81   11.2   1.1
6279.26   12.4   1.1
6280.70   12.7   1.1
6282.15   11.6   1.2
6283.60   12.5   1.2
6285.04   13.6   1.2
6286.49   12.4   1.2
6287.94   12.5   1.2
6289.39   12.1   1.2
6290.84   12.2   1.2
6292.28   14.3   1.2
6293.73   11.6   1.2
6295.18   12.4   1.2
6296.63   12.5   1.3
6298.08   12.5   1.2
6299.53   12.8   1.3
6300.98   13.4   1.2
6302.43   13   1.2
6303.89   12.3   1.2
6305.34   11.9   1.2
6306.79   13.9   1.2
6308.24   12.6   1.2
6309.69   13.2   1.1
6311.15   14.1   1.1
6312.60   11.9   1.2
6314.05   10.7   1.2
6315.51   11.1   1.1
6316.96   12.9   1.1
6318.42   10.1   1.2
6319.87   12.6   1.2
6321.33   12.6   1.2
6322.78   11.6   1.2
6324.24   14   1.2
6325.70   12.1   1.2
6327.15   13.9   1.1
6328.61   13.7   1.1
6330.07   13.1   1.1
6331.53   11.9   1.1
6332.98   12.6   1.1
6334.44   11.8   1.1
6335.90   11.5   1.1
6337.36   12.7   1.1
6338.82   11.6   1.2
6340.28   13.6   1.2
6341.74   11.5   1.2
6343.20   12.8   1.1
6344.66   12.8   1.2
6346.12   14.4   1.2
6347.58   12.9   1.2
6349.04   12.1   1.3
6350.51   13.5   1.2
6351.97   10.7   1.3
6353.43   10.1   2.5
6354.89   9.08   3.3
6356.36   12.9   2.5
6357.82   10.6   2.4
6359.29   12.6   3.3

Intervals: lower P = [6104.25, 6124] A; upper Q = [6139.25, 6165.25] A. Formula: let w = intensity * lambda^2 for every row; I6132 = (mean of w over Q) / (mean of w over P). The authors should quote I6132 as 0.97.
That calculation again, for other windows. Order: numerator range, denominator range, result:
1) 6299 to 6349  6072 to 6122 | 1.04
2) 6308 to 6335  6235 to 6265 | 1.07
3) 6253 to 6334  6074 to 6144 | 1.02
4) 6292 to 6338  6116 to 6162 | 1.04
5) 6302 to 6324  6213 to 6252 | 1.05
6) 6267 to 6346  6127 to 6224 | 1.07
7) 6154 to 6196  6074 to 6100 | 0.96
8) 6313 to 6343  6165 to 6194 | 1.08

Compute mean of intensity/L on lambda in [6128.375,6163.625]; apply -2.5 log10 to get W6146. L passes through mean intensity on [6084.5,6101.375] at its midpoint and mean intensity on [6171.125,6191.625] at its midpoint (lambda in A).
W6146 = -0.02 mag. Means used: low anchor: 13.2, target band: 12.6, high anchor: 11.8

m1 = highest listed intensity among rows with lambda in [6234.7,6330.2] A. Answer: 14.6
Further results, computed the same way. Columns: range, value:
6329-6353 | 14.4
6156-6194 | 15.2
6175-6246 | 14.1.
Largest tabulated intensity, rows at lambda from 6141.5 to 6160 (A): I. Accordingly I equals 16.4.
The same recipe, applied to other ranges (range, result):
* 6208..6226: 13.9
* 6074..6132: 15.6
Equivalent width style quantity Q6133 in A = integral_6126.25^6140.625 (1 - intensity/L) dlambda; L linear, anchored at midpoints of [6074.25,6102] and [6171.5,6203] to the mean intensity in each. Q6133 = -0.4 A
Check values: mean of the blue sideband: 13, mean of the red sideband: 11.9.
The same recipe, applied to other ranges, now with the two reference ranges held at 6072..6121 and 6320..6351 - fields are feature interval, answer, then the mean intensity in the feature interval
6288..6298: 0.2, 12.5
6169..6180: 0.7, 12.1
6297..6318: 0.3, 12.6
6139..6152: 0.1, 12.8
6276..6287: 0.5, 12.2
